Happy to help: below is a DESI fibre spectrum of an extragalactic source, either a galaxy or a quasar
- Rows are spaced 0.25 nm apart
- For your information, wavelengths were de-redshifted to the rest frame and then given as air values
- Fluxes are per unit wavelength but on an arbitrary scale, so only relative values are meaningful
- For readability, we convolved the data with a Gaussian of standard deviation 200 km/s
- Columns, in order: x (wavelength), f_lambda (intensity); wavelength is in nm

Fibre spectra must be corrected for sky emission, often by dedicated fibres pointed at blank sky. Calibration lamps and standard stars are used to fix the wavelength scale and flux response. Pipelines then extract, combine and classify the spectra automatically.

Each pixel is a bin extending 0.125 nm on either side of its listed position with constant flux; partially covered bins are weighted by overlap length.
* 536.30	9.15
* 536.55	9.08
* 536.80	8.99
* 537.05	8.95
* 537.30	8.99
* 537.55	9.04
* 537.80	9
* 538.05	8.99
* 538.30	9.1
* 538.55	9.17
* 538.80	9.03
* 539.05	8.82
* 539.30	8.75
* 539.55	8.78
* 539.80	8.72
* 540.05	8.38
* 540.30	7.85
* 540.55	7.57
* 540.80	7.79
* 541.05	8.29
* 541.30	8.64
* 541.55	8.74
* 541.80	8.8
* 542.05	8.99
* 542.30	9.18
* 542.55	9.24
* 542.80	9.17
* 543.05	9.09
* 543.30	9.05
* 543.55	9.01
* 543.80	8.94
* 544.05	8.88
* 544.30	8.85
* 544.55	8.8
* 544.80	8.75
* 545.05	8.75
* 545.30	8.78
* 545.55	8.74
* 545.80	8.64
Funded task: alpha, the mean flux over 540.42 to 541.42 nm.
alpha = 8.07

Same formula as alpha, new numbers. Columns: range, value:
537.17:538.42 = 9.02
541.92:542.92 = 9.14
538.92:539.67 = 8.78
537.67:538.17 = 9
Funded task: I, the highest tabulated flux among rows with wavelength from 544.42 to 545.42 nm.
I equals 8.8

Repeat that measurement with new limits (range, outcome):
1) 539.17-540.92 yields 8.78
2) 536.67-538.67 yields 9.17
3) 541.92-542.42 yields 9.18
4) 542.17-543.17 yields 9.24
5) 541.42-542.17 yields 8.99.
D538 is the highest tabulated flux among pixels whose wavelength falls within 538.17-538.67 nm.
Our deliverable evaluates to 9.17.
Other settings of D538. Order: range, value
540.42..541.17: 8.29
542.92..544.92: 9.09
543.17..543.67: 9.05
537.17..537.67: 9.04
